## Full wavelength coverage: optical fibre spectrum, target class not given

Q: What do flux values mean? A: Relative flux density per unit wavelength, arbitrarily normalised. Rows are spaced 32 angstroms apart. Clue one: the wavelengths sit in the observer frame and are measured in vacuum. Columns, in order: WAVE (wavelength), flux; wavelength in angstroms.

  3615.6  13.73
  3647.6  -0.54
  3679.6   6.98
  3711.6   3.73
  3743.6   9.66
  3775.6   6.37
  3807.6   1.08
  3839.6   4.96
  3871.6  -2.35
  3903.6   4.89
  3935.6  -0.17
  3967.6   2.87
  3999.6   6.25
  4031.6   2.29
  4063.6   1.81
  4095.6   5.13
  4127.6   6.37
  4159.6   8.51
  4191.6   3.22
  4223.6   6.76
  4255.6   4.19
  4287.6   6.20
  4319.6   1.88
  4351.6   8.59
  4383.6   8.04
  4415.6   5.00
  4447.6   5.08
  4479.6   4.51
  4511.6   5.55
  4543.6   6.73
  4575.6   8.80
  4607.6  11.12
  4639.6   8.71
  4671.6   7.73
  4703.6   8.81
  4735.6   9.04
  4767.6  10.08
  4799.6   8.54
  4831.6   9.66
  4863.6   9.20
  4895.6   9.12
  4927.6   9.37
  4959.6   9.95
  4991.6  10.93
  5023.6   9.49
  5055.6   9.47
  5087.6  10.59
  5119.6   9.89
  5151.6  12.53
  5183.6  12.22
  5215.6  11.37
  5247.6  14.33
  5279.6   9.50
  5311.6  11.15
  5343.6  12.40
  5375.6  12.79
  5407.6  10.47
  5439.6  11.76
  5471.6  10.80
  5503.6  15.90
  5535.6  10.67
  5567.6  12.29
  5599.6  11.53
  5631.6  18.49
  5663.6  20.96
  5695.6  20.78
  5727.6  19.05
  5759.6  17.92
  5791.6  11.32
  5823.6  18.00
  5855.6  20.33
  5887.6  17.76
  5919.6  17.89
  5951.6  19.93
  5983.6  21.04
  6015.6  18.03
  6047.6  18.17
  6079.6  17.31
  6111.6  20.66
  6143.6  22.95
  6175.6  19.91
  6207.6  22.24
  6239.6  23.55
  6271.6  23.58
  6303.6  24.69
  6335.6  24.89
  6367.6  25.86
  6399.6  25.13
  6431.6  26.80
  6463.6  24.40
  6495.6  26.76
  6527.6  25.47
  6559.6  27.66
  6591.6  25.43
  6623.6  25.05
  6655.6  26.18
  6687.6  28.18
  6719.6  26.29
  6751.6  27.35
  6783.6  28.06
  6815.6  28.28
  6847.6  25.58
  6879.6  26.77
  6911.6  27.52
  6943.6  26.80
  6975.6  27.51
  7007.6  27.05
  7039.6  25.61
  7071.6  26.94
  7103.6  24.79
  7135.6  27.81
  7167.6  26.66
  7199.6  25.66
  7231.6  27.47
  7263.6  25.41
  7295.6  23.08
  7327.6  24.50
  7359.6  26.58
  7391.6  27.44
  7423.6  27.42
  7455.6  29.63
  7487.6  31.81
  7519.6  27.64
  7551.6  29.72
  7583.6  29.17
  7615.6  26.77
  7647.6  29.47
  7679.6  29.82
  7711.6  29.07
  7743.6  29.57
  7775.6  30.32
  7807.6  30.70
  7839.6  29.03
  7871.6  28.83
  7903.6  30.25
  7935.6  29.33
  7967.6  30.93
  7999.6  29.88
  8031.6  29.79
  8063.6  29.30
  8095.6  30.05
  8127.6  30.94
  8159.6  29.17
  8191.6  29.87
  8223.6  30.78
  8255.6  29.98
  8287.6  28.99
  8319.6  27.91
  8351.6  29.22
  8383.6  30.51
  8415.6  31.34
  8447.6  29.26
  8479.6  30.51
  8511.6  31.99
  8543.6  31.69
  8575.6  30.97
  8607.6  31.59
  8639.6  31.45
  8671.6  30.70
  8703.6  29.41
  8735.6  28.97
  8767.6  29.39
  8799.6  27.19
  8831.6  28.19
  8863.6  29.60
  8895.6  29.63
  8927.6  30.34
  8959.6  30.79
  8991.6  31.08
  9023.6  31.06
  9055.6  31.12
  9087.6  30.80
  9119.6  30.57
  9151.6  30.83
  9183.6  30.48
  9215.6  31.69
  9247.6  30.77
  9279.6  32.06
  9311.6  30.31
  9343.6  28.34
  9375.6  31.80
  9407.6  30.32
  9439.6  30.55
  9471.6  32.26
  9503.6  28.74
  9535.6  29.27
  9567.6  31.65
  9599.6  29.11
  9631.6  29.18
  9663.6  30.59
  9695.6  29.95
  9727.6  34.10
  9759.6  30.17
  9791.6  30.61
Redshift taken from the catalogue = 0.409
